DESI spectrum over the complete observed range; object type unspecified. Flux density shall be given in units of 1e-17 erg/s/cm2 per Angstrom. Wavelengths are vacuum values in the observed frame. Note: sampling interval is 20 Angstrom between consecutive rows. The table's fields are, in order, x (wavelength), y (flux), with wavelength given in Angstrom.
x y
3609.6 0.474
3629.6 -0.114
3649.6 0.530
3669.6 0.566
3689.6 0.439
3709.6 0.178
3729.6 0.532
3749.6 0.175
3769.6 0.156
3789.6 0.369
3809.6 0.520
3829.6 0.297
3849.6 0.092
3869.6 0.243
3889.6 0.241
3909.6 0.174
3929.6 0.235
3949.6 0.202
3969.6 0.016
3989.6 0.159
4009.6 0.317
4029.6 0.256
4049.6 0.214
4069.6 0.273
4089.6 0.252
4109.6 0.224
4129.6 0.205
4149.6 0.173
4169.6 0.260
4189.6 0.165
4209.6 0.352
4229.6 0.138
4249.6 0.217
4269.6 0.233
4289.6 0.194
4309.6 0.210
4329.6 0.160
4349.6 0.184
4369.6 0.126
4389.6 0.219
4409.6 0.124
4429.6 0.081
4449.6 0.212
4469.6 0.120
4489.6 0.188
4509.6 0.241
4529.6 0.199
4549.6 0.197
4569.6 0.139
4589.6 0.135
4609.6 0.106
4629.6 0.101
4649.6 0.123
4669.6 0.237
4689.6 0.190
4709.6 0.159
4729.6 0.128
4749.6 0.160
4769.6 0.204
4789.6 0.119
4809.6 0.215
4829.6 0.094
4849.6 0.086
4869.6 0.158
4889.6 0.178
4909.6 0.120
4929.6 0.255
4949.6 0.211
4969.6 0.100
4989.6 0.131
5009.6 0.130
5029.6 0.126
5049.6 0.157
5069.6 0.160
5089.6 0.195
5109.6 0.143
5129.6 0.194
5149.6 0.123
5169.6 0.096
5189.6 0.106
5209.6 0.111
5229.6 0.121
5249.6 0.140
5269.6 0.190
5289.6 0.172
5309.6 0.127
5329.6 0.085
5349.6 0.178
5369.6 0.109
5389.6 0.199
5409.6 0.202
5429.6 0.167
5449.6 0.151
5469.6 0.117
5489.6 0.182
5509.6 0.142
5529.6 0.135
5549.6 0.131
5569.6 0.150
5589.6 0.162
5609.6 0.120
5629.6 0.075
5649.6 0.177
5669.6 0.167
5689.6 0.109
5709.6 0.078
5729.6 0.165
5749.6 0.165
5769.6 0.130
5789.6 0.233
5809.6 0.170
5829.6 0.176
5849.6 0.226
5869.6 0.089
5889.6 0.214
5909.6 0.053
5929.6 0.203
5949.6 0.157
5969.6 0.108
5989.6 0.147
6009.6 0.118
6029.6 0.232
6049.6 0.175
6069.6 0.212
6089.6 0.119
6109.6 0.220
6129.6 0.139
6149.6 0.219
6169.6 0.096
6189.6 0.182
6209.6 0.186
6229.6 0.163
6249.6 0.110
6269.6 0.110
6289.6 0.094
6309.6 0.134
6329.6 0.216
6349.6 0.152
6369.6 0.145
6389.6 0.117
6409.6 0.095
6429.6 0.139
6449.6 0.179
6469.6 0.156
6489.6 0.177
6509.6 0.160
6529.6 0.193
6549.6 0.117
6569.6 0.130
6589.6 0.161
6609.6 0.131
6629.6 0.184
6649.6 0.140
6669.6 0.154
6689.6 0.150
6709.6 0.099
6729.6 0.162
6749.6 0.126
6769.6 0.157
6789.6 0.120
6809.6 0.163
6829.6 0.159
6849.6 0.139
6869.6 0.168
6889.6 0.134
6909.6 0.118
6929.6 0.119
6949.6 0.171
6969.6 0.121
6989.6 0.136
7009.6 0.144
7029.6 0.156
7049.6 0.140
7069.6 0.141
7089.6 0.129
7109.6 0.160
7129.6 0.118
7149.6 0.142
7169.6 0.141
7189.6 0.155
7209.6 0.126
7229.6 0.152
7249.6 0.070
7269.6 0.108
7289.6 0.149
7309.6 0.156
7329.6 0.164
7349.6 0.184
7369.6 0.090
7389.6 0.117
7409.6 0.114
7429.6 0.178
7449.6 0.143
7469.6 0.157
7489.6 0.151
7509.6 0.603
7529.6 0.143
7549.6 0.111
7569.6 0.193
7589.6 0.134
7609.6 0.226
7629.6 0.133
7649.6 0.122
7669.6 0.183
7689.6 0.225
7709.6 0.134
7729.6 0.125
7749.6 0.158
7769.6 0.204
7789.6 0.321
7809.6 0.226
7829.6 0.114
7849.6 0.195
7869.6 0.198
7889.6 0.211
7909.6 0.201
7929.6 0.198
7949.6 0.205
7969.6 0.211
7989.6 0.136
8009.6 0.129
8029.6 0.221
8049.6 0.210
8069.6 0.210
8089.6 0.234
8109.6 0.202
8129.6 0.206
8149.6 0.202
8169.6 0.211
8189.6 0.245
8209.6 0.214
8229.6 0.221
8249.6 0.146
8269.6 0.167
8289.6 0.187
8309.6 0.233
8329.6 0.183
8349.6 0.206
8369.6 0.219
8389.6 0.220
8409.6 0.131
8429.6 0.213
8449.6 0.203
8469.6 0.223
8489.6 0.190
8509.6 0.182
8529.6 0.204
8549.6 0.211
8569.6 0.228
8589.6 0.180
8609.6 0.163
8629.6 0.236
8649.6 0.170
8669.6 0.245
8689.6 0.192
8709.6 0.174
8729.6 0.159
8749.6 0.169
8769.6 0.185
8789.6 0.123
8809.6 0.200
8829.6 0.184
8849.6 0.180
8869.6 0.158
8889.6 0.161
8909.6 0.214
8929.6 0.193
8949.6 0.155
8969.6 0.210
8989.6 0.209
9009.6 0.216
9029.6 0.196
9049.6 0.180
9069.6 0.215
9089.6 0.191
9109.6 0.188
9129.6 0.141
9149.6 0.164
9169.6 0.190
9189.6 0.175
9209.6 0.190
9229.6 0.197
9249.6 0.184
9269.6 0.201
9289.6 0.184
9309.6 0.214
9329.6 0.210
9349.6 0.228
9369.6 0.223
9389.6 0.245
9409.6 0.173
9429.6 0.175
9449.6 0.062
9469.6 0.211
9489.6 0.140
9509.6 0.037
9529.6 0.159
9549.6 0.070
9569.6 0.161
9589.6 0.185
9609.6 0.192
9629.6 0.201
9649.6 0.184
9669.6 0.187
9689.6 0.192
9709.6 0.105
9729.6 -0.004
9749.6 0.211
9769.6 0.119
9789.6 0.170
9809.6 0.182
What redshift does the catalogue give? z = 1.013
